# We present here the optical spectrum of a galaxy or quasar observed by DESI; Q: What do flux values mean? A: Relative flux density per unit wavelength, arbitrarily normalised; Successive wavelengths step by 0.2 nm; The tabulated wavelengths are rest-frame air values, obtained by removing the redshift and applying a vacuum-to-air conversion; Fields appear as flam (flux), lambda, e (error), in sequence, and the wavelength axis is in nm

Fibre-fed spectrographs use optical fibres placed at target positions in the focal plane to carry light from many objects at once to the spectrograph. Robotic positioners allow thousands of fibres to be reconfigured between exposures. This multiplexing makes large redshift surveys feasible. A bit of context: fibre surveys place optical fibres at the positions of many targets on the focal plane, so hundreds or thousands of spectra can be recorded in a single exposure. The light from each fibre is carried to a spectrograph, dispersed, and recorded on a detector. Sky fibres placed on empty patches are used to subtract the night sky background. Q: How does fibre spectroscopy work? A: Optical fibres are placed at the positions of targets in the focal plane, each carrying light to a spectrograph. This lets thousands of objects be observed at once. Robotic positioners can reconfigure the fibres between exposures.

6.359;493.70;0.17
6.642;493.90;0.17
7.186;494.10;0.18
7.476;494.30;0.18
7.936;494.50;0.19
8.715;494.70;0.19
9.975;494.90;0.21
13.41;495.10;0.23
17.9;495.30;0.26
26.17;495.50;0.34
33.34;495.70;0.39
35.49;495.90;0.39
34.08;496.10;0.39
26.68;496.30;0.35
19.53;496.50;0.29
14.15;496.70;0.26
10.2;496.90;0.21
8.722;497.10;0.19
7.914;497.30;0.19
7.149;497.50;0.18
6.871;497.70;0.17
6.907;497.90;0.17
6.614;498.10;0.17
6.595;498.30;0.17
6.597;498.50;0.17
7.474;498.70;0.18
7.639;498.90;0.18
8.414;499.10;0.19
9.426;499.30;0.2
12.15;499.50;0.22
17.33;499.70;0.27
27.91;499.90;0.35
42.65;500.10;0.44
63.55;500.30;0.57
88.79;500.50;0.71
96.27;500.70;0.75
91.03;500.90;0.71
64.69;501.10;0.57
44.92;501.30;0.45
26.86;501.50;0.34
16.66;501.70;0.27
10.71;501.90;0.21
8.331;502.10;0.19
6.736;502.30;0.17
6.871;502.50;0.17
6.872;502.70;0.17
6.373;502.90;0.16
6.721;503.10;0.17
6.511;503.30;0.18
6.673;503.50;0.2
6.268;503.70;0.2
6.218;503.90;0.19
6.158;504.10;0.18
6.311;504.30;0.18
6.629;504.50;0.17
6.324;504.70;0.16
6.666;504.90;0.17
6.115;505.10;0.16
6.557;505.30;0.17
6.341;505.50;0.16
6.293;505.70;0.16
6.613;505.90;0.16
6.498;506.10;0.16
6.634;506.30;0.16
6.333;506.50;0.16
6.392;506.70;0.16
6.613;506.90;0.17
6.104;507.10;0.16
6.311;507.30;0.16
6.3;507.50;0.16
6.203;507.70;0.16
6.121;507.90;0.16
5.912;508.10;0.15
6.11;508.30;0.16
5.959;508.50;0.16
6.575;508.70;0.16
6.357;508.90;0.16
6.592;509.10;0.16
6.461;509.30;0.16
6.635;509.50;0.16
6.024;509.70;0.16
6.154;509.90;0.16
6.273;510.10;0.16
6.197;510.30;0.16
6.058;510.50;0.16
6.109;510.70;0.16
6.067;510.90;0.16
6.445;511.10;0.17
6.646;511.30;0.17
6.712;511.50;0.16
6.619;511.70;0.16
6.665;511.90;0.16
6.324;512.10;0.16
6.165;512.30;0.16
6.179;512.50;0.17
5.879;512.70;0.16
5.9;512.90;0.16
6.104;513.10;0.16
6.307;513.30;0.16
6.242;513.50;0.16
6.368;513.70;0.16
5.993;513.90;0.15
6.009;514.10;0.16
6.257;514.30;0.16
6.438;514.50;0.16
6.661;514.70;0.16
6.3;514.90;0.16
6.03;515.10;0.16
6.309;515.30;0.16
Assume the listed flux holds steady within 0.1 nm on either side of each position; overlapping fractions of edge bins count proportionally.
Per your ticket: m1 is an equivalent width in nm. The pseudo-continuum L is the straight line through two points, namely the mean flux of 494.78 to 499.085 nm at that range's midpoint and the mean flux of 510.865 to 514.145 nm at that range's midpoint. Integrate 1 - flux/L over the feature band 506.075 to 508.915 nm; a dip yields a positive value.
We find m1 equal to 0.855 nm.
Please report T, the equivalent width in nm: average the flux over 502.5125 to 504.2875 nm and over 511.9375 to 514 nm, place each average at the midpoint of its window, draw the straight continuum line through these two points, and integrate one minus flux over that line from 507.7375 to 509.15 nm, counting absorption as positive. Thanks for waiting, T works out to 0.022 nm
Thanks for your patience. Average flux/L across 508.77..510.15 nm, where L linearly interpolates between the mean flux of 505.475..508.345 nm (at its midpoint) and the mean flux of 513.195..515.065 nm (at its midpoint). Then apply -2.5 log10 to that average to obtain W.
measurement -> -0.01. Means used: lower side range 6.32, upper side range 6.28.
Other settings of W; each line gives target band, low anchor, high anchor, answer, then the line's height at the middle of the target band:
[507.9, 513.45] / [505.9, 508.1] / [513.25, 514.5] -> 0.000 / 6.27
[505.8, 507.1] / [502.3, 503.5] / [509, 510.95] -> -0.002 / 6.47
